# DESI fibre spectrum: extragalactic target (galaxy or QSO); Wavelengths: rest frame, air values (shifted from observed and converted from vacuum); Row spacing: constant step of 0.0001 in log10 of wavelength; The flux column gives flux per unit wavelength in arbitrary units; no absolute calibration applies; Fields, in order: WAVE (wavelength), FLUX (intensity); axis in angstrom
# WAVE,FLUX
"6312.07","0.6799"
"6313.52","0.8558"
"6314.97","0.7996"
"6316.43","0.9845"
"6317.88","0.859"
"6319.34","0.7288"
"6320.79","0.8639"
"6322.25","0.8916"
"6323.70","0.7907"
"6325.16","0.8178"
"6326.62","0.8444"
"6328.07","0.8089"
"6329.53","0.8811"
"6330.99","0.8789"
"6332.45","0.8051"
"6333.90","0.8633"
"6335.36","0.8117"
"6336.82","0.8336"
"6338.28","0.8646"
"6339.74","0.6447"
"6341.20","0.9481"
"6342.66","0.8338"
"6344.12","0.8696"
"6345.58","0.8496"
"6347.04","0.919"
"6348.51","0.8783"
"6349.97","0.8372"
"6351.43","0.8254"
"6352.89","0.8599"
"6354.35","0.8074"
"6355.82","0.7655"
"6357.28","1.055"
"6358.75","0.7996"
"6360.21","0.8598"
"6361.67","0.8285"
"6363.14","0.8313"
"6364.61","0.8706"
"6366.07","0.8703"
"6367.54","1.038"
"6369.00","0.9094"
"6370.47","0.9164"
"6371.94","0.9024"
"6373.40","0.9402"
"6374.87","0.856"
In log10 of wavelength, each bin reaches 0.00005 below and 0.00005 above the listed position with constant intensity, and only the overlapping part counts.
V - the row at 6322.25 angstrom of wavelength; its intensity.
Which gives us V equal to 0.8916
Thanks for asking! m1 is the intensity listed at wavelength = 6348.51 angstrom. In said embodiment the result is 0.8783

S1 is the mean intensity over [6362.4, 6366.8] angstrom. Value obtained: 0.857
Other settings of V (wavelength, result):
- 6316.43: 0.9845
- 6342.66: 0.8338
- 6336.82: 0.8336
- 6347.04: 0.919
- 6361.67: 0.8285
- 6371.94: 0.9024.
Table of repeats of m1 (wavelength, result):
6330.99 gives 0.8789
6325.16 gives 0.8178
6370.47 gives 0.9164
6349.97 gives 0.8372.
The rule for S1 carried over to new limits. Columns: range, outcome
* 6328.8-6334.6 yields 0.857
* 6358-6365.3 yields 0.837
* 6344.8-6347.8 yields 0.882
